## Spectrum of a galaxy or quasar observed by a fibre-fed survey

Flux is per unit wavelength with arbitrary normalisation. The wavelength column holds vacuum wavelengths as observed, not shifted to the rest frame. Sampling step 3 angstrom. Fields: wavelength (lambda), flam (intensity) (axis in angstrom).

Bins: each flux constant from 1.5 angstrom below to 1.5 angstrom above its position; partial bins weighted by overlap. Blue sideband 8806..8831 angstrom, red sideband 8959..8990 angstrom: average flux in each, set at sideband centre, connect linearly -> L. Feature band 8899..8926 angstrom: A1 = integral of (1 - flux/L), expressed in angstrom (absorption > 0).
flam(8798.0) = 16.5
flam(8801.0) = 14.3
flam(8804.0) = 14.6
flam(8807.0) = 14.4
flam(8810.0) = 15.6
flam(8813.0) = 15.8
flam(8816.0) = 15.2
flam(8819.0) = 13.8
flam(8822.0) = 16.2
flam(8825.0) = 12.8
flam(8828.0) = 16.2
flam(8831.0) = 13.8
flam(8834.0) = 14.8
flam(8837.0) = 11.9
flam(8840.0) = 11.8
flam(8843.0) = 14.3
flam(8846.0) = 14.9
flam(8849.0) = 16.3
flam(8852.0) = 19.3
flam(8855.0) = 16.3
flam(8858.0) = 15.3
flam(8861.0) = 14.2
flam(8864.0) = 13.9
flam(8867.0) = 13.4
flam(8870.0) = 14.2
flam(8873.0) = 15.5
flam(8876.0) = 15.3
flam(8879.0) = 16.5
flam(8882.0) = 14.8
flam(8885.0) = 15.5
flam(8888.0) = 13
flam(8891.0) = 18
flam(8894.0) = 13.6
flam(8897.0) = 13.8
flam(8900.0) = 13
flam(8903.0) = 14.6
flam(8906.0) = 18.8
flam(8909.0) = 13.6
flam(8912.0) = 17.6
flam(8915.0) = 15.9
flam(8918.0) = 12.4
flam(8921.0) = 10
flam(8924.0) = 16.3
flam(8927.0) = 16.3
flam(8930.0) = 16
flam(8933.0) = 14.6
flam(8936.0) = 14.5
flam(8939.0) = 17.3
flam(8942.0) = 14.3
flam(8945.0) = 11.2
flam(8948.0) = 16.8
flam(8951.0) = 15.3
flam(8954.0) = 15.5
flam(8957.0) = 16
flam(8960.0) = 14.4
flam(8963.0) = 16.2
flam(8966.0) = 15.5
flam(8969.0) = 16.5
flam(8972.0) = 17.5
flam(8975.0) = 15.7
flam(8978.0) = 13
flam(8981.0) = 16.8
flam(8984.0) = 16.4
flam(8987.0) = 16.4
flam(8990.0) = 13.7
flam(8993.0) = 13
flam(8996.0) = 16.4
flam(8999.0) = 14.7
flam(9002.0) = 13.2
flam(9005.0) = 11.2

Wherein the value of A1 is 1.19 angstrom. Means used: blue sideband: 14.9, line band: 14.8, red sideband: 15.8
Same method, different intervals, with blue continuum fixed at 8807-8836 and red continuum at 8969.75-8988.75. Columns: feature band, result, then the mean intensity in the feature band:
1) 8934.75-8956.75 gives 0.9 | 15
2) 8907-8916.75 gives -0.2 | 15.8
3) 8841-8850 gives 0.1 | 14.9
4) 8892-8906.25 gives 0.8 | 14.5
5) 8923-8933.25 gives -0.2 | 15.9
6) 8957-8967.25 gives 0.2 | 15.5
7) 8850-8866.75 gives -0.6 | 15.6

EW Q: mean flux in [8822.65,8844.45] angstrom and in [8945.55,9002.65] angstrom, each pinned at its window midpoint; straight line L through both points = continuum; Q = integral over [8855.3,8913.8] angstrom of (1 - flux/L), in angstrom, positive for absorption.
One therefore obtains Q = -2.7 angstrom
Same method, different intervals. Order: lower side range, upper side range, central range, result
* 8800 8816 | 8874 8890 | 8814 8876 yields 1.35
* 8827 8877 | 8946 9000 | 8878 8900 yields 0.20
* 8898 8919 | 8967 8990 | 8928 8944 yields 0.21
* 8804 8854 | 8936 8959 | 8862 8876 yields 0.54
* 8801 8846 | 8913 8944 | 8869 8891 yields -0.93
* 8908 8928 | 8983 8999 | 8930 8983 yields -1.92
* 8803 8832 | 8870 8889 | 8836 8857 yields -0.12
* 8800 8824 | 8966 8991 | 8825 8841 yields 1.47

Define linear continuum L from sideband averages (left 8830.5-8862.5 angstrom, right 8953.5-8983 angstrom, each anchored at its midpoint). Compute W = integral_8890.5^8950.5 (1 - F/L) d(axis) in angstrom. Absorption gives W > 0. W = 1.9 angstrom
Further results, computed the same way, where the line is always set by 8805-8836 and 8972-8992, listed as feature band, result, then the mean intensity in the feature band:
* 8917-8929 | 1.0 angstrom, 13.9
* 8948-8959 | -0.3 angstrom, 15.7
